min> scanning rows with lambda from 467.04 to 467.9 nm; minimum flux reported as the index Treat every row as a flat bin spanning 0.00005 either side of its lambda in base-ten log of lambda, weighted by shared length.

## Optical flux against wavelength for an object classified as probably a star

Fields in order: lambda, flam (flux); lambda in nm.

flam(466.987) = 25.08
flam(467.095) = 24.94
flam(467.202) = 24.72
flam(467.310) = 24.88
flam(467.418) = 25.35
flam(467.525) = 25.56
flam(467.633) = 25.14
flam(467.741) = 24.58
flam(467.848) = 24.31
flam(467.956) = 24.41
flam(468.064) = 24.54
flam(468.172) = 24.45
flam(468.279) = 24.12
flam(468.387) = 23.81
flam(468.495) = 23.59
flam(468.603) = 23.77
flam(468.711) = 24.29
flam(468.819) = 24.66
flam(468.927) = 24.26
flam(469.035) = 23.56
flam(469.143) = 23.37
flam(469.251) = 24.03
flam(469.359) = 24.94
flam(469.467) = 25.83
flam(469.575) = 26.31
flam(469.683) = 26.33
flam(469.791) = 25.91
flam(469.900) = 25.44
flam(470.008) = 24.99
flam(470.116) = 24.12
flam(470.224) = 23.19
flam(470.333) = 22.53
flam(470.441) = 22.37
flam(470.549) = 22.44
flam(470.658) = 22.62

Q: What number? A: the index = 24.31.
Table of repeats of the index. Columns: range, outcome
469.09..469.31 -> 23.37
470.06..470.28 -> 23.19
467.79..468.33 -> 24.12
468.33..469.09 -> 23.56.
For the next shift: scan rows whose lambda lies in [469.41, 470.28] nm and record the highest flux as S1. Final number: 26.33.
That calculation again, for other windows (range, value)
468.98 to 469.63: 26.31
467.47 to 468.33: 25.56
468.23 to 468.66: 24.12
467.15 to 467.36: 24.88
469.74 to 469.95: 25.91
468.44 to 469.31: 24.66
